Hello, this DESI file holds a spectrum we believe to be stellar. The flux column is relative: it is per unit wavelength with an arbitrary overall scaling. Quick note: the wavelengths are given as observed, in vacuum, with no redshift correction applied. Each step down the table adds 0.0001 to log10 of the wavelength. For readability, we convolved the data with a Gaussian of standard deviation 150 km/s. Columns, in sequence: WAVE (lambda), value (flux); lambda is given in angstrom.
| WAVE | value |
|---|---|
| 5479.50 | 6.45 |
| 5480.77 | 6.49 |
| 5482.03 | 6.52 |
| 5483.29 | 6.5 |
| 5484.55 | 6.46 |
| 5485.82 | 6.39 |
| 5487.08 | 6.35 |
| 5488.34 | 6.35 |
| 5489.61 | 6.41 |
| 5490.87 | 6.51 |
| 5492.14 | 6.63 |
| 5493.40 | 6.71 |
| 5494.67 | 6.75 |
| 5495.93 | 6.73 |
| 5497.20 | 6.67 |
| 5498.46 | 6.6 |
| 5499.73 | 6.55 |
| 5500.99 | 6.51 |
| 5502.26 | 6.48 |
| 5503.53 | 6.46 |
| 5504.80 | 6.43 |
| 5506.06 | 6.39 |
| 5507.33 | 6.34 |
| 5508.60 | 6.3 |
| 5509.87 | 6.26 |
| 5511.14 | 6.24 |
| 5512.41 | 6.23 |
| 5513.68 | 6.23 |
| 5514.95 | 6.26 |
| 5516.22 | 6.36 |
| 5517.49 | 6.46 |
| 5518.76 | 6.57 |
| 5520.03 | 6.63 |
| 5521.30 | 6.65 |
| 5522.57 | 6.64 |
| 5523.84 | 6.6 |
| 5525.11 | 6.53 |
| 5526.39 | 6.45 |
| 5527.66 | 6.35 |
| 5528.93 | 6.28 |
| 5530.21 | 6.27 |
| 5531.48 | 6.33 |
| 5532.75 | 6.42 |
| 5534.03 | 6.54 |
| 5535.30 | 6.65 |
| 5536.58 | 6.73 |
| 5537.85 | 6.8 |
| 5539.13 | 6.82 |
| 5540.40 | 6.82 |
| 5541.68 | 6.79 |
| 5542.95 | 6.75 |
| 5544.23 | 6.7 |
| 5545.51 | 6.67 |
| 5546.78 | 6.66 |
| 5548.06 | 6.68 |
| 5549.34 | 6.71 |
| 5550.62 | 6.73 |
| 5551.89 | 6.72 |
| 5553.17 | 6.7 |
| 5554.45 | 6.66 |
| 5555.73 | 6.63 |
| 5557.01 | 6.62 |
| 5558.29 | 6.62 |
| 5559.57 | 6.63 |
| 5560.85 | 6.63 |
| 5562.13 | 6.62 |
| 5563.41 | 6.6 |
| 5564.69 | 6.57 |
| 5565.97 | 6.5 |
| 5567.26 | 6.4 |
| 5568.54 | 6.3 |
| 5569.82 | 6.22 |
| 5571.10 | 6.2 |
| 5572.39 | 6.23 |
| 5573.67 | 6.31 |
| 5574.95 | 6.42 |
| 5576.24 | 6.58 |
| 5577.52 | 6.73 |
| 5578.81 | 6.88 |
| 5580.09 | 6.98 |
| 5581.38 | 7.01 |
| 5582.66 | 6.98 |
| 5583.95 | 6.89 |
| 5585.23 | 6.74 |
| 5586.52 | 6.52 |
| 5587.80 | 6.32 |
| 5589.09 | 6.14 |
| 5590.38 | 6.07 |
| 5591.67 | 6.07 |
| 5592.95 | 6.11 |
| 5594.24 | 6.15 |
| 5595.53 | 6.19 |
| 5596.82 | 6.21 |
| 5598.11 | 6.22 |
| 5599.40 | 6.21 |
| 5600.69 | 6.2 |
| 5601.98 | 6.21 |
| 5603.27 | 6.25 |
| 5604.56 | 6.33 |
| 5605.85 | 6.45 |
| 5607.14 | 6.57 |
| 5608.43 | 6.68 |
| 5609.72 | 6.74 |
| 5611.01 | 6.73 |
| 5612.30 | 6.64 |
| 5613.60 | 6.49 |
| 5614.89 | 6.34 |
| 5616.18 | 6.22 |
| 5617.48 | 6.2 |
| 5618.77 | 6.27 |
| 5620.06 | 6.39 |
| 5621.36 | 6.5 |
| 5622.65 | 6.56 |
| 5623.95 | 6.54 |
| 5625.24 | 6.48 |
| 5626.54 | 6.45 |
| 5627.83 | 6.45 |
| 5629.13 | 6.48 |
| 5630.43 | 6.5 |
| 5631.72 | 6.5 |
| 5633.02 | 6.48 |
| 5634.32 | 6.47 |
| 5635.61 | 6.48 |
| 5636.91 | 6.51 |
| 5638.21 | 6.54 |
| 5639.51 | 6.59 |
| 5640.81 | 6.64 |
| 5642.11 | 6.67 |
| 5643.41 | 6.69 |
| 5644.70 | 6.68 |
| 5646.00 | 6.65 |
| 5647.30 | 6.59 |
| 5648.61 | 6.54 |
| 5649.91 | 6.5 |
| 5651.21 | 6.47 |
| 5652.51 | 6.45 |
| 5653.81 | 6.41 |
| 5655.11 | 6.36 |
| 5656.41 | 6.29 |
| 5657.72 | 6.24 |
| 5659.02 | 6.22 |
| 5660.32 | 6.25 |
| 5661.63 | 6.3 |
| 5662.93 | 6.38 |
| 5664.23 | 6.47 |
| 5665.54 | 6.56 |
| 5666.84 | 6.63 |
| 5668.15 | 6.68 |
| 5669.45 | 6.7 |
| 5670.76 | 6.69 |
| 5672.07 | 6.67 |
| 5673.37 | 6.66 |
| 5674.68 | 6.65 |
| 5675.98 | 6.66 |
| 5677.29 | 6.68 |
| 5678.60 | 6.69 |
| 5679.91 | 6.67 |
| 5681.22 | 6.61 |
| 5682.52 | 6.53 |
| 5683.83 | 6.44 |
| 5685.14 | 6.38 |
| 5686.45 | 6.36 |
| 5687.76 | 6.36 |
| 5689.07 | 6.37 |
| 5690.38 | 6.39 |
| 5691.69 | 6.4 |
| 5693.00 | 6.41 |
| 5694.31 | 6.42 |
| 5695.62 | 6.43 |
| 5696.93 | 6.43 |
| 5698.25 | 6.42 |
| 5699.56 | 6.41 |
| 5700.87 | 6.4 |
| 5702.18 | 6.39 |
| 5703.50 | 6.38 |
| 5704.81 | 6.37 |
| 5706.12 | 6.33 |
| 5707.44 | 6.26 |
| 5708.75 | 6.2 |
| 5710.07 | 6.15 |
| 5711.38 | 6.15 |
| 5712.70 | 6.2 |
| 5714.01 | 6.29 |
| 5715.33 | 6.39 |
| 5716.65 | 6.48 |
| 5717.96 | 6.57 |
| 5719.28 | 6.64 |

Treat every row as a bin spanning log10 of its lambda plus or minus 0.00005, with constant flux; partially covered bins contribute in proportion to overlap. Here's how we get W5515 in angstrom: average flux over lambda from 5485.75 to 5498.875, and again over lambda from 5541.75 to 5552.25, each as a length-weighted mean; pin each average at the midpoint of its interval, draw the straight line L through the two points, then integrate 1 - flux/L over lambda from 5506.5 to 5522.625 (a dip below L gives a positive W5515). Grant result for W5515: 0.6 angstrom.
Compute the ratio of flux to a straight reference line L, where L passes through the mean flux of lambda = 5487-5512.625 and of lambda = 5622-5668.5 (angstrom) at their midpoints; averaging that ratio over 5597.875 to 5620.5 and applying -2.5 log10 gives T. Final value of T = 0.01 mag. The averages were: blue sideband 6.48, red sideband 6.49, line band 6.4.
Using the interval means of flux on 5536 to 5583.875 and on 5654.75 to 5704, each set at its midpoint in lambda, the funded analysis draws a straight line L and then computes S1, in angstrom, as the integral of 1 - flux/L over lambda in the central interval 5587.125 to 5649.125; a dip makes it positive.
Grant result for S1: 1.3 angstrom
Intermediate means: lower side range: 6.64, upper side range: 6.47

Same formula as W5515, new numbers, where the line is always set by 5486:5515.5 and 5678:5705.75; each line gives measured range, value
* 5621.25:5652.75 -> -0.46 angstrom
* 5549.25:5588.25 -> -0.93 angstrom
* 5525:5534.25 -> 0.10 angstrom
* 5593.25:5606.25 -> 0.43 angstrom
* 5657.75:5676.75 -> -0.26 angstrom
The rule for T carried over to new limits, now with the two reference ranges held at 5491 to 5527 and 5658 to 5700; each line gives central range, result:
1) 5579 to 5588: -0.05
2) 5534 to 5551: -0.04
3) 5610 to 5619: 0.01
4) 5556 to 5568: -0.01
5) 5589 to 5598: 0.06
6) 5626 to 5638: 0.00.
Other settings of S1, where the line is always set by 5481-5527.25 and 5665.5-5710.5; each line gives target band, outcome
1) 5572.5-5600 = 0.08 angstrom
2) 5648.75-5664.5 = 0.28 angstrom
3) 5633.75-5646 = -0.21 angstrom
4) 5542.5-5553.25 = -0.37 angstrom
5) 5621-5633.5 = -0.03 angstrom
